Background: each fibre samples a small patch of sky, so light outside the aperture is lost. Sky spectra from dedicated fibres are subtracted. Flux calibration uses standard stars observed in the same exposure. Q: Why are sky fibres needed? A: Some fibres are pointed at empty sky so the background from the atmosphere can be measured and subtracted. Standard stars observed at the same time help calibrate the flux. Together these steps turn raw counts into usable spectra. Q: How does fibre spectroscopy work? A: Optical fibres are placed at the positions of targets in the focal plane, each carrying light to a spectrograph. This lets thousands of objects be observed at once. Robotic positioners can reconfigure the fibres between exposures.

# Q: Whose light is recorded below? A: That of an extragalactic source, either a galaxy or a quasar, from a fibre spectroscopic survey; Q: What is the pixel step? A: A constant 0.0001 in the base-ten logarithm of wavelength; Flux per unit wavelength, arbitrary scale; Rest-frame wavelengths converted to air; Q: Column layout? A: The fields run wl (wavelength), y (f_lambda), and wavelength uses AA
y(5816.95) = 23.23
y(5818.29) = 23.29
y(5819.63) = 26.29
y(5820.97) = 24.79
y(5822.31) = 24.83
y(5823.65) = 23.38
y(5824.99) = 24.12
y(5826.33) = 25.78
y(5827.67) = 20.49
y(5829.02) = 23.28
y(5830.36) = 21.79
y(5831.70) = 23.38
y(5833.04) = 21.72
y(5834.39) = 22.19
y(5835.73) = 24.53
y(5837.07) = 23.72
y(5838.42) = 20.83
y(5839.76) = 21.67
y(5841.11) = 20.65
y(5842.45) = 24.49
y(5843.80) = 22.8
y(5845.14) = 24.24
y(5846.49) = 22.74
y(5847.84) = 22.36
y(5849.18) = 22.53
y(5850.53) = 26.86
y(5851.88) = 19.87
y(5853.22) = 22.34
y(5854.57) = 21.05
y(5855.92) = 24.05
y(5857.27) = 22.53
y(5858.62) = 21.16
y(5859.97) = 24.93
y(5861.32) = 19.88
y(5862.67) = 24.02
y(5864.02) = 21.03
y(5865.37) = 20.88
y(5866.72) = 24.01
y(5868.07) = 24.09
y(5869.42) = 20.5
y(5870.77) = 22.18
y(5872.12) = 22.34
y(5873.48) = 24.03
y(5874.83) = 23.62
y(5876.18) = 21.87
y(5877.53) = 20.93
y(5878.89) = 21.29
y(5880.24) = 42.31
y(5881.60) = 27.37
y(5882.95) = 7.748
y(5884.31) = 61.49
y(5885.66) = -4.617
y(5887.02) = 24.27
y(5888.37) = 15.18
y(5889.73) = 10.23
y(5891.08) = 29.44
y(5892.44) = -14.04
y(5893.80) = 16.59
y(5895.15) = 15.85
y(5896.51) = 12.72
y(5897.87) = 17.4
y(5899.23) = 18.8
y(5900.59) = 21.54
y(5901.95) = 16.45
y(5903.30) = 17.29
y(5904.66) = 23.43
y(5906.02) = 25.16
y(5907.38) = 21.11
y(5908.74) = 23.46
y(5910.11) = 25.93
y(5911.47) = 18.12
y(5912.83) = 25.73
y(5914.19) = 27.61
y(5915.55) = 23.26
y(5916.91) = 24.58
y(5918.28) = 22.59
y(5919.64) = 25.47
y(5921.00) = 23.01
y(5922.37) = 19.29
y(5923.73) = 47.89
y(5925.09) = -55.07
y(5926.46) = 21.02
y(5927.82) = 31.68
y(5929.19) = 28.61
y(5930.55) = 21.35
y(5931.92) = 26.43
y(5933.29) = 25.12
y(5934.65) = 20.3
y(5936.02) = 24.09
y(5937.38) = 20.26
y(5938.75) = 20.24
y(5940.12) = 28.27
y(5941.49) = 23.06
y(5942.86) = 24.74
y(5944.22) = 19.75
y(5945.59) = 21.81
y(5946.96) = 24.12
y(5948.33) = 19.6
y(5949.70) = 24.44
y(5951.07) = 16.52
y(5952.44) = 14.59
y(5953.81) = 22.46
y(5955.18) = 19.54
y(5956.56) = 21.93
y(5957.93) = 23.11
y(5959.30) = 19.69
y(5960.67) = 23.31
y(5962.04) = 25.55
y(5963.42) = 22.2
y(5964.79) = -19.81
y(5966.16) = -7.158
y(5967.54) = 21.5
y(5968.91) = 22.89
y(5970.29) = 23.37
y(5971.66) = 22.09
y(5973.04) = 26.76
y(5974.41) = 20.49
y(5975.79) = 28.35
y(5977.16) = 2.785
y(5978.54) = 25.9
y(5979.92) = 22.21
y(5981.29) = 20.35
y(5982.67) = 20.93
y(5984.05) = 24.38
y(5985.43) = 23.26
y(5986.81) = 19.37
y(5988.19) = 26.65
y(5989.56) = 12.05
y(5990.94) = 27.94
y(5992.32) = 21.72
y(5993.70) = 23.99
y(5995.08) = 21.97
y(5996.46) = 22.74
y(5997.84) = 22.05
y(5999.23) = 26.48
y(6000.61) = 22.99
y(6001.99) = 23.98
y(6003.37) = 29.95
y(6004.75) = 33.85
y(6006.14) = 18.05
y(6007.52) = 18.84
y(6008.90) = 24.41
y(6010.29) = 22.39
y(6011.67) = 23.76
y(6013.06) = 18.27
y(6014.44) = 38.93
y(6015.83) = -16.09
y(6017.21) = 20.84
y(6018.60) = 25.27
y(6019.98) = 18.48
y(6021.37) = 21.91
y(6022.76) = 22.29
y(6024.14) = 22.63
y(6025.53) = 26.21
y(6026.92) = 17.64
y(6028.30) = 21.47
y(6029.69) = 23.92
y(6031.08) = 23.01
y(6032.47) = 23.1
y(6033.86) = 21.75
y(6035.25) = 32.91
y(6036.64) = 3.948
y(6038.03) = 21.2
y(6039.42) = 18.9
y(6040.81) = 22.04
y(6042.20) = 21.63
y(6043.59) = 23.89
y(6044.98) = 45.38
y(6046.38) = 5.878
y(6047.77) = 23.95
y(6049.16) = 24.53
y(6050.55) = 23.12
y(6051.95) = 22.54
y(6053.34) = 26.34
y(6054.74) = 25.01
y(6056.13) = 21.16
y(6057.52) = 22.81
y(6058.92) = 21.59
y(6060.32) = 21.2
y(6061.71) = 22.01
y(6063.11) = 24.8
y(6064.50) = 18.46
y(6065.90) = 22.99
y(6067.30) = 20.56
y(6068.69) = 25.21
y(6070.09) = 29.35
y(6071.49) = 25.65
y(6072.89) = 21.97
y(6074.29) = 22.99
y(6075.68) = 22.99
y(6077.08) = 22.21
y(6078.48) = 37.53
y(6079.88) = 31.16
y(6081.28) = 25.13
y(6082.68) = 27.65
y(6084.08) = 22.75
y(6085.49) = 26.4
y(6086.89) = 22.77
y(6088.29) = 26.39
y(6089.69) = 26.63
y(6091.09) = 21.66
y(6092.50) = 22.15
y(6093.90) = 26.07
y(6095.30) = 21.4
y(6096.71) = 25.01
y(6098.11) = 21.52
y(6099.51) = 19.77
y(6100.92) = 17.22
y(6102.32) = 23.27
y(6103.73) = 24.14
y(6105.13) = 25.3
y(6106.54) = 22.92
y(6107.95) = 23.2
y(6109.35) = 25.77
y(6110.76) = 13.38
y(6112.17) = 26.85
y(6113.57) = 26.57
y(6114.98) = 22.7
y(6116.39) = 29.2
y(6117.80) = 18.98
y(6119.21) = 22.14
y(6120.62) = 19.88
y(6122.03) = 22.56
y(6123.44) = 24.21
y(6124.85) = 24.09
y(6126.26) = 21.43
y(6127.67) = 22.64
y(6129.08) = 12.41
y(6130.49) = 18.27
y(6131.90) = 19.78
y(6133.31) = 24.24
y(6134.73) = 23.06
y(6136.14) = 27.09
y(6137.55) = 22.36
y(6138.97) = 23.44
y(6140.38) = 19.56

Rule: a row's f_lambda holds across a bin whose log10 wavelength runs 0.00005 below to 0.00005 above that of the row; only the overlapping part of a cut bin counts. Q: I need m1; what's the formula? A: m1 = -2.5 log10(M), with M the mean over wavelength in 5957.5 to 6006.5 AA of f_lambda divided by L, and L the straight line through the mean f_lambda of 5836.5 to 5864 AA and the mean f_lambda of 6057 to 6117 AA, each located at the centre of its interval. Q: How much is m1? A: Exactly 0.13 mag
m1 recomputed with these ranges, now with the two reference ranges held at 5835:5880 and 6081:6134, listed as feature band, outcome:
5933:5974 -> 0.15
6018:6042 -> 0.06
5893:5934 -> 0.12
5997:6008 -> -0.08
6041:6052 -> -0.05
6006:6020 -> 0.17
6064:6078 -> -0.04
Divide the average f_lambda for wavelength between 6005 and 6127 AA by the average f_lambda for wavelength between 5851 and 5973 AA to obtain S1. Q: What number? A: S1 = 1.11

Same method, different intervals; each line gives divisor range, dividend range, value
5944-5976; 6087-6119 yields 1.23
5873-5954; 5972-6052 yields 1.06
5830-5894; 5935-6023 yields 0.95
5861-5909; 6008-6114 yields 1.11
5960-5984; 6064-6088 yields 1.40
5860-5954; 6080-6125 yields 1.12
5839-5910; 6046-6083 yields 1.12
